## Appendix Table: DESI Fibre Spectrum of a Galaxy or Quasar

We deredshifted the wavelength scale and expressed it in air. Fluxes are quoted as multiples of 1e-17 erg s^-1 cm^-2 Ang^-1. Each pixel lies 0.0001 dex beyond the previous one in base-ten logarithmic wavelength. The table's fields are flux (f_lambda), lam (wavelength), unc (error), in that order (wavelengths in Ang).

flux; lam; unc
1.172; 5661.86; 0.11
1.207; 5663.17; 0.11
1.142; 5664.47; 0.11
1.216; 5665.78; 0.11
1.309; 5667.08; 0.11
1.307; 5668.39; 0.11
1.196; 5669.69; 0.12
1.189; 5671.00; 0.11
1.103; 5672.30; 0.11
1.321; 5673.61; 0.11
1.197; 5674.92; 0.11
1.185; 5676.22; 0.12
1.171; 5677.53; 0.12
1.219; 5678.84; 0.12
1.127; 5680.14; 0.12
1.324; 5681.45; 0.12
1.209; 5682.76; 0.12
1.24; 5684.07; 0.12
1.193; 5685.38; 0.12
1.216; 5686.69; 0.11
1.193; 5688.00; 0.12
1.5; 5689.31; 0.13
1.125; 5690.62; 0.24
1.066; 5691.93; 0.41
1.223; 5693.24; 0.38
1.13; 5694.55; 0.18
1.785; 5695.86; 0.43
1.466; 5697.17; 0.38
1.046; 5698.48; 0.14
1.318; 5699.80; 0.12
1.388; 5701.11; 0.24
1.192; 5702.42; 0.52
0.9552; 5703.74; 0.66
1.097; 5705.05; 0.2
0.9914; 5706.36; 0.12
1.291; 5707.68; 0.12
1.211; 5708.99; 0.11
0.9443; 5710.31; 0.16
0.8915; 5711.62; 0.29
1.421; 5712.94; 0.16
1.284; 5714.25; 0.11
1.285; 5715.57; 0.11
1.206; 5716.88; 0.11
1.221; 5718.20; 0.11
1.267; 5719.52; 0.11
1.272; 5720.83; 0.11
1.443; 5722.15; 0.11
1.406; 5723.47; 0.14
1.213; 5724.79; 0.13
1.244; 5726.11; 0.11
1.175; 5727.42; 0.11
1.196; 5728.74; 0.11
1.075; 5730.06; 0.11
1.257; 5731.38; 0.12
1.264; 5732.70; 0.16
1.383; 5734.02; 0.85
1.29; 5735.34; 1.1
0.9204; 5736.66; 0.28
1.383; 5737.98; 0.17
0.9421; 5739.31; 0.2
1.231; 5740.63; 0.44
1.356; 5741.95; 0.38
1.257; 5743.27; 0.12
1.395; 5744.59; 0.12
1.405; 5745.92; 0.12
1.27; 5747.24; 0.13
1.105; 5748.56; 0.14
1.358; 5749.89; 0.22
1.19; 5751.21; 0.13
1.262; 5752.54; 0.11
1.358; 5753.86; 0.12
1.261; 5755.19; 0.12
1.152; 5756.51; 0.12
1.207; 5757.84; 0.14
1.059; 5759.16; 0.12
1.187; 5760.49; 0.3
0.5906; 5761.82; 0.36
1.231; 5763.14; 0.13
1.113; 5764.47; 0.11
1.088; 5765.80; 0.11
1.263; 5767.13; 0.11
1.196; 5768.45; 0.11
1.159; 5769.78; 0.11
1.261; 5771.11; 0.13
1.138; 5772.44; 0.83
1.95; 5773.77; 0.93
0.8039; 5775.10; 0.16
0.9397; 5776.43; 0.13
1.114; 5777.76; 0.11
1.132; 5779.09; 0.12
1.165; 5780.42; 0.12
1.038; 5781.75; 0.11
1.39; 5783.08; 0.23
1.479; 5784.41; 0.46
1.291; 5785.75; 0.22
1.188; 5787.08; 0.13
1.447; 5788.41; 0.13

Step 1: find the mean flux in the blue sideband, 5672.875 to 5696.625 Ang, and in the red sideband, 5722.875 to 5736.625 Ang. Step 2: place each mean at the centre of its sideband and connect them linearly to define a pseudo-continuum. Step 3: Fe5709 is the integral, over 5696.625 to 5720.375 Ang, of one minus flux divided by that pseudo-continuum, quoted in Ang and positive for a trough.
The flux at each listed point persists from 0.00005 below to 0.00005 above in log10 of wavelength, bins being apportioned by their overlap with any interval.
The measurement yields 0.92 Ang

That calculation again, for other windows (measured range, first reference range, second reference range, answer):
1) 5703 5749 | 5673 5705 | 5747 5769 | -0.62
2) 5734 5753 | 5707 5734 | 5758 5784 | -0.79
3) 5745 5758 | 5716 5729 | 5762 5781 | -0.57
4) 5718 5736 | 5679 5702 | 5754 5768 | -1.09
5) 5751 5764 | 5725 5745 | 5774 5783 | 0.14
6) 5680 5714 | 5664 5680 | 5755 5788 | -0.36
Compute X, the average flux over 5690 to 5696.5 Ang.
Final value 1.27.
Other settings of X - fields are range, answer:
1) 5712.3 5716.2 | 1.33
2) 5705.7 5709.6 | 1.16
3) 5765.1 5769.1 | 1.18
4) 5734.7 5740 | 1.13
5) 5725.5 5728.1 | 1.21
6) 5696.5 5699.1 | 1.26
